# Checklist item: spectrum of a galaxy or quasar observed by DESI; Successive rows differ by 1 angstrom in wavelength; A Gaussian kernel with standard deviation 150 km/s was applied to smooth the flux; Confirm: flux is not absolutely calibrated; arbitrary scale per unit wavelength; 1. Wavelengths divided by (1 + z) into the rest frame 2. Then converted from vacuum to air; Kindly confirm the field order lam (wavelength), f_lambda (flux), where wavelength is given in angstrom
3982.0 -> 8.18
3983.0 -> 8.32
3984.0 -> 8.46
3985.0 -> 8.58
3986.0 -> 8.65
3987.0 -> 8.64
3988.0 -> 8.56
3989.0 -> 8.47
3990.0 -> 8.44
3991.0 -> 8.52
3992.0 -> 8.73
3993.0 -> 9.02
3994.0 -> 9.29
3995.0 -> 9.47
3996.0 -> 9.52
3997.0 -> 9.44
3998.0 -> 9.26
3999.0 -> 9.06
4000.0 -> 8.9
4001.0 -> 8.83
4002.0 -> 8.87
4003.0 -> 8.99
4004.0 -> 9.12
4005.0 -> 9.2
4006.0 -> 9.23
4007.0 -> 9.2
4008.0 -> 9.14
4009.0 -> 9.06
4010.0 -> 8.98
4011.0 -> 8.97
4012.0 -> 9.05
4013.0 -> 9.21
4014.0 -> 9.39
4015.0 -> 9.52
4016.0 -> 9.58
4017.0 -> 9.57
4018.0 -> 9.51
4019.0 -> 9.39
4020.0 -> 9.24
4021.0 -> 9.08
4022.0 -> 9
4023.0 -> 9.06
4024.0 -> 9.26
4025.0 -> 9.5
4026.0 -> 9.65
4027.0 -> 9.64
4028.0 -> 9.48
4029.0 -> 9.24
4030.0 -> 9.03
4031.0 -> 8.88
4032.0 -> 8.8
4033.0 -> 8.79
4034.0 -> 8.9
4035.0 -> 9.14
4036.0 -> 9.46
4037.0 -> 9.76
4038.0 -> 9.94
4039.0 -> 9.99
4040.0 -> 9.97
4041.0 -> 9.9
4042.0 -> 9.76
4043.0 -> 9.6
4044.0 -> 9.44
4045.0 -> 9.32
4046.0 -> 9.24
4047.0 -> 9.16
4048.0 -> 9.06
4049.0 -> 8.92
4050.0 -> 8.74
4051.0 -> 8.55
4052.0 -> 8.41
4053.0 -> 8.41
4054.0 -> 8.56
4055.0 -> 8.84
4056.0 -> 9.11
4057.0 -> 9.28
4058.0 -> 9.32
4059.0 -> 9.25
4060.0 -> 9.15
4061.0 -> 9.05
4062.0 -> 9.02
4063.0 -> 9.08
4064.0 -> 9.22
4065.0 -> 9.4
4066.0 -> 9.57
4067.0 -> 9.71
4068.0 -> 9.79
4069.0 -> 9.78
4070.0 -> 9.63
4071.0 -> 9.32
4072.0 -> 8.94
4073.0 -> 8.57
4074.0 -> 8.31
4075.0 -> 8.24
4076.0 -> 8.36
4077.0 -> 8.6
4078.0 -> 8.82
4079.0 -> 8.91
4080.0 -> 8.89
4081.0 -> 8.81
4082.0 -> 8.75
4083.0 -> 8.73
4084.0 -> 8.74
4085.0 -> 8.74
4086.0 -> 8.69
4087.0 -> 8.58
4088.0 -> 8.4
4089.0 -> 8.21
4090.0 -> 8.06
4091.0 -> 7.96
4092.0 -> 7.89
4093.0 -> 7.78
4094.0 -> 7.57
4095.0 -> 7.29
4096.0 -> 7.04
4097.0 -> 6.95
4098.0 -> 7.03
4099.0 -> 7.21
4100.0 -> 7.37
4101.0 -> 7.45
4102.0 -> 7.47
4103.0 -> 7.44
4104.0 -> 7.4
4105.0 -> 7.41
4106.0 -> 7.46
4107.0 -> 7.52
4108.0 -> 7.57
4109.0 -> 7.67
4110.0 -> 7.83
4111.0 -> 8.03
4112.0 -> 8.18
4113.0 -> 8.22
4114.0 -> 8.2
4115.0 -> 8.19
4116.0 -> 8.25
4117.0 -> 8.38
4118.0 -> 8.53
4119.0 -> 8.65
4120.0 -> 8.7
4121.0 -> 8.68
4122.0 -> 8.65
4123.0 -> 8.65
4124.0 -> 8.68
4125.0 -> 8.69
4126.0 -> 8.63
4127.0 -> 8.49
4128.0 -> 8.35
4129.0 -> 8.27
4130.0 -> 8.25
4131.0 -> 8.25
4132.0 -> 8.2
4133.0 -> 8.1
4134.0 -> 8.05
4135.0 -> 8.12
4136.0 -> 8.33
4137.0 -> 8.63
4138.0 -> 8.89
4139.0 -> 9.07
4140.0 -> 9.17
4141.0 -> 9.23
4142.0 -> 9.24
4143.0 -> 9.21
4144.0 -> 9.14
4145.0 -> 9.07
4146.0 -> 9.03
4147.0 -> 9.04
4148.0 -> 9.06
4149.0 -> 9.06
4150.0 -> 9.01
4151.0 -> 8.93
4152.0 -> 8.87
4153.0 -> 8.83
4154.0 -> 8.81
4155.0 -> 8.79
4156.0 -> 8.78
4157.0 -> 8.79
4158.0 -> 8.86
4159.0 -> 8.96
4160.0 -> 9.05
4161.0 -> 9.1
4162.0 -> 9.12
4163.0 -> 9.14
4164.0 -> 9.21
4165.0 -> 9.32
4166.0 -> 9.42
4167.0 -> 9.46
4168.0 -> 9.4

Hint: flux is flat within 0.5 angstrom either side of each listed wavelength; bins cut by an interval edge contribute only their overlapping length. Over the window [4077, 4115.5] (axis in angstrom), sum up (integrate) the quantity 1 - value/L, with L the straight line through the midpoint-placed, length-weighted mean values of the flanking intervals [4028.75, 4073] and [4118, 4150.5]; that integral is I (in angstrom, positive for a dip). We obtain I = 4.2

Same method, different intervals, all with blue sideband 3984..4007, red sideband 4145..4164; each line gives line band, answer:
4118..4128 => 0.37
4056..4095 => 0.65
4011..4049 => -1.73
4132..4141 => 0.40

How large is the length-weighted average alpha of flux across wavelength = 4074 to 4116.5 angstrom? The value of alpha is 8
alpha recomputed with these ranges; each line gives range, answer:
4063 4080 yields 9.07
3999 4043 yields 9.28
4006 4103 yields 8.89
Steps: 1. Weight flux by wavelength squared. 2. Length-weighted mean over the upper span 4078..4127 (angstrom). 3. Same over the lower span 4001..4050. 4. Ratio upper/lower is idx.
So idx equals 0.91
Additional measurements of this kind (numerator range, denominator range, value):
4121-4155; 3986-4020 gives 1.03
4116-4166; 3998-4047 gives 1.00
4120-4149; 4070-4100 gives 1.08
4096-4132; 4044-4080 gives 0.91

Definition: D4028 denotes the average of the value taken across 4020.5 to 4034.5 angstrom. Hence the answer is 9.17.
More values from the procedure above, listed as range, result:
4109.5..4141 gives 8.44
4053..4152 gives 8.5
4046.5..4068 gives 9.06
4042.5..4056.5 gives 8.95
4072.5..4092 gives 8.53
